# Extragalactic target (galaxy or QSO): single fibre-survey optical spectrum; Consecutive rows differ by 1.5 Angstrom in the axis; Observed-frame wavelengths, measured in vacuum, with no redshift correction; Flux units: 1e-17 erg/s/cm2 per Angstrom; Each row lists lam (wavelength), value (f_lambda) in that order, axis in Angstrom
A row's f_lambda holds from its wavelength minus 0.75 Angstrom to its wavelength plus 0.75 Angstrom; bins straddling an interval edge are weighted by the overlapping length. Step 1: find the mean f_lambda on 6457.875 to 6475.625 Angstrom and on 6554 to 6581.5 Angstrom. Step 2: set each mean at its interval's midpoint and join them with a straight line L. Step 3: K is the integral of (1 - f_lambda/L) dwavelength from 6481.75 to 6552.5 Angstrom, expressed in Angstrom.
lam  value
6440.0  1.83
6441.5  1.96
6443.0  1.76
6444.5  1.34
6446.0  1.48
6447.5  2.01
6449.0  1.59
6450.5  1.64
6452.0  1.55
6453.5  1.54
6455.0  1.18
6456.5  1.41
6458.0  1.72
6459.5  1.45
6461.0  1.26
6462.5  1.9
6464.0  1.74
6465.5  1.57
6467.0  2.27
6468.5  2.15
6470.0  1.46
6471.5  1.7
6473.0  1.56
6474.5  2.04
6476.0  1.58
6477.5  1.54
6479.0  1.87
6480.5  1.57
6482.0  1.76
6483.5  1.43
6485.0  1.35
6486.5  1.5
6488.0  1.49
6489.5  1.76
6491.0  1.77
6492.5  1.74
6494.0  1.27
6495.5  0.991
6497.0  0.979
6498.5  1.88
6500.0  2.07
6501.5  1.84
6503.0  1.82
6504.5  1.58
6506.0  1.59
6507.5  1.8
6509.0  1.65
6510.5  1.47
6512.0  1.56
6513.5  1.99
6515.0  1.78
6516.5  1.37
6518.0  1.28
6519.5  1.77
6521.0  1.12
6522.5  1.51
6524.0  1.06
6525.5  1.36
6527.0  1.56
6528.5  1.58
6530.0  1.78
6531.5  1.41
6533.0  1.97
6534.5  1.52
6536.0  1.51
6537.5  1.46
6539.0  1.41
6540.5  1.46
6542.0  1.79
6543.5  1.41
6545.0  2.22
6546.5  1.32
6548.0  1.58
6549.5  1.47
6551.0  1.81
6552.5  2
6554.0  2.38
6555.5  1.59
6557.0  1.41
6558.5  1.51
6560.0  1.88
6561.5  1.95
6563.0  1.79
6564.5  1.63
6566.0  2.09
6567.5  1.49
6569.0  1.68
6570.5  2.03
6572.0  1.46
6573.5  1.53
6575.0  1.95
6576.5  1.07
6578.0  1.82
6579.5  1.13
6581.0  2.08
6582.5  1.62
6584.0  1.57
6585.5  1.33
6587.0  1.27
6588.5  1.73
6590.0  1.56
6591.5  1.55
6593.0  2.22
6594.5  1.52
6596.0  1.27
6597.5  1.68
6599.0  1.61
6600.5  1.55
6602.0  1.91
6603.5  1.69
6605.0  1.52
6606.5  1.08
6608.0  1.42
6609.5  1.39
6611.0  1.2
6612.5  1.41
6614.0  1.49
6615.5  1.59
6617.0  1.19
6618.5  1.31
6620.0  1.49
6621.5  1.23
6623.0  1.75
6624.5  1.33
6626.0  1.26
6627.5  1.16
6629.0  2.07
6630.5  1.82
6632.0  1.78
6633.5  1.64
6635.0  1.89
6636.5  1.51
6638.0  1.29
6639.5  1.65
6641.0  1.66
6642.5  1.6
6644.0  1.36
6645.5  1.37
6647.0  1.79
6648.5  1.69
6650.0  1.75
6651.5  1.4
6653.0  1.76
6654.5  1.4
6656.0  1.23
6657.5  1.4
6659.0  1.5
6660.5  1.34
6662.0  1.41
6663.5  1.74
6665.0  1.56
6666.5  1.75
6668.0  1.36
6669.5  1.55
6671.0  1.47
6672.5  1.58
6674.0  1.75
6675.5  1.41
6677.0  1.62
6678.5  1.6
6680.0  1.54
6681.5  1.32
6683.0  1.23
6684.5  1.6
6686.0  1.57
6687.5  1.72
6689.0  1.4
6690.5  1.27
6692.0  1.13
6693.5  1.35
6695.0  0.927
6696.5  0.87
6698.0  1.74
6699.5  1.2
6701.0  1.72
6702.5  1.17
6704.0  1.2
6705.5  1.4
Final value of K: 5.6 Angstrom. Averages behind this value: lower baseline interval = 1.73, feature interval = 1.57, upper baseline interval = 1.69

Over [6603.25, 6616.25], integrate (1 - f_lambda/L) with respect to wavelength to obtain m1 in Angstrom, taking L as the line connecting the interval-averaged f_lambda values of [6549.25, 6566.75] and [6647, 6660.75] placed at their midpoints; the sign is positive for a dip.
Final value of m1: 1.9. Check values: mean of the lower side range 1.8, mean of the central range 1.41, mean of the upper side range 1.52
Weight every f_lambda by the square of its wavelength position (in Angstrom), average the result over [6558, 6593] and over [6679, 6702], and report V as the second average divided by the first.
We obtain 0.9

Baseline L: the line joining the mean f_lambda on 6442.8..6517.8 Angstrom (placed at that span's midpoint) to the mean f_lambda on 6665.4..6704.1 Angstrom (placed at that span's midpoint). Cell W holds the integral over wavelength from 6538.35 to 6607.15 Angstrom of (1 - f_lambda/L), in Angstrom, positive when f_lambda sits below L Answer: -4.9 Angstrom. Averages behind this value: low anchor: 1.62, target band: 1.65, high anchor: 1.43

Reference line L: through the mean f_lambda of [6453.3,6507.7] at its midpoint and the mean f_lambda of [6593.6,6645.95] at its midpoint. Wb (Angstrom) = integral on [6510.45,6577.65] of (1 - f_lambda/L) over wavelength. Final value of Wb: -2.3 Angstrom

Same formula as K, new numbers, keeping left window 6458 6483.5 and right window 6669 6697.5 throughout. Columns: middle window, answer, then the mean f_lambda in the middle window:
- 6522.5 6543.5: 1.26 Angstrom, 1.52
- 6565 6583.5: -1.12 Angstrom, 1.66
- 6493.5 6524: 1.81 Angstrom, 1.56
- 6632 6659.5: -1.63 Angstrom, 1.56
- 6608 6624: 1.10 Angstrom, 1.4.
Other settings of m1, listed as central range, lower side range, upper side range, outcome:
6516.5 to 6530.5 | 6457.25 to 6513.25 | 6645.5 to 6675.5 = 1.6 Angstrom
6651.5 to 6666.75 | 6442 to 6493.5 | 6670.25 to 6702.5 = -0.5 Angstrom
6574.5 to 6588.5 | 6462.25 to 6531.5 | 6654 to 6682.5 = 0.2 Angstrom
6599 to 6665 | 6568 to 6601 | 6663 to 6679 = 3.1 Angstrom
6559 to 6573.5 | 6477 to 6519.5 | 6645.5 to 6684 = -1.8 Angstrom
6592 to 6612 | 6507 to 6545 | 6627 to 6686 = 0.2 Angstrom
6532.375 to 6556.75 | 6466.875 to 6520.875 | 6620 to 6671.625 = -1.1 Angstrom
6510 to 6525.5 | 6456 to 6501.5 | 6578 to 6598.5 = 1.3 Angstrom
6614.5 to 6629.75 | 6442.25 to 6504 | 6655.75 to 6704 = 0.5 Angstrom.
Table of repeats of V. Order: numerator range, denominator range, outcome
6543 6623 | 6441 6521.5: 1.02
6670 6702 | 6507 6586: 0.92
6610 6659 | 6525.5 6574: 0.93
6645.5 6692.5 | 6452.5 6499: 1.01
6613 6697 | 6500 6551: 0.98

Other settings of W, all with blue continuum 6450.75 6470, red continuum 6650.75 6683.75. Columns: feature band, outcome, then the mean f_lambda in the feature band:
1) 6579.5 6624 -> 0.7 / 1.52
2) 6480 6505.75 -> 0.6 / 1.58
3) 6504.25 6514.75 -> -0.4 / 1.67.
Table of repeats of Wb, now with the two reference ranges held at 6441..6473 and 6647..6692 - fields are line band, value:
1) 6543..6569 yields -2.5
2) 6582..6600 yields -0.2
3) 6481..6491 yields 0.4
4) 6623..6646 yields -0.5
